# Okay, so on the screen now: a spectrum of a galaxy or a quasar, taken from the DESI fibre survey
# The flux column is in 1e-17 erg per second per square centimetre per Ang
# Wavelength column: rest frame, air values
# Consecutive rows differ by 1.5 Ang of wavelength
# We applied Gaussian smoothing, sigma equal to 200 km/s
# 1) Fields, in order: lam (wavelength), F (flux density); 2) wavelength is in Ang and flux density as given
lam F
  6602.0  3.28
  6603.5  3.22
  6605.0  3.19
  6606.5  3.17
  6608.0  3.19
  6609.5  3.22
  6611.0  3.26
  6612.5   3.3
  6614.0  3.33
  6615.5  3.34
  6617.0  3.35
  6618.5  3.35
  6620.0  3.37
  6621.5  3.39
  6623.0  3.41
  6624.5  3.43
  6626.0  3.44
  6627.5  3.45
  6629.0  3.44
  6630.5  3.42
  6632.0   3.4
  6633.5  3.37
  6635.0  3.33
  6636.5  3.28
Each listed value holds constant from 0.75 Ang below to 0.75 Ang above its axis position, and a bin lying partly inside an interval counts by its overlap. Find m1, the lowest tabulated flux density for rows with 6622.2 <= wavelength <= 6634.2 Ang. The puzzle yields 3.37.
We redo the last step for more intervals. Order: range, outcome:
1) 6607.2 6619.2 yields 3.19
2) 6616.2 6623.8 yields 3.35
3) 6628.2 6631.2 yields 3.42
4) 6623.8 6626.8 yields 3.43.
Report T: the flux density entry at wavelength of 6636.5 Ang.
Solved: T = 3.28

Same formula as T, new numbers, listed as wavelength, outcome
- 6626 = 3.44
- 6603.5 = 3.22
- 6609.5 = 3.22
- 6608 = 3.19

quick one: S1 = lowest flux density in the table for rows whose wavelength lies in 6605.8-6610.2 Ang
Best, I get 3.17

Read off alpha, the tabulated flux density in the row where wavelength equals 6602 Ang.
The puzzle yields 3.28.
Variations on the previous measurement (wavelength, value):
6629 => 3.44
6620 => 3.37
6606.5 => 3.17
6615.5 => 3.34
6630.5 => 3.42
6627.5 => 3.45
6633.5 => 3.37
